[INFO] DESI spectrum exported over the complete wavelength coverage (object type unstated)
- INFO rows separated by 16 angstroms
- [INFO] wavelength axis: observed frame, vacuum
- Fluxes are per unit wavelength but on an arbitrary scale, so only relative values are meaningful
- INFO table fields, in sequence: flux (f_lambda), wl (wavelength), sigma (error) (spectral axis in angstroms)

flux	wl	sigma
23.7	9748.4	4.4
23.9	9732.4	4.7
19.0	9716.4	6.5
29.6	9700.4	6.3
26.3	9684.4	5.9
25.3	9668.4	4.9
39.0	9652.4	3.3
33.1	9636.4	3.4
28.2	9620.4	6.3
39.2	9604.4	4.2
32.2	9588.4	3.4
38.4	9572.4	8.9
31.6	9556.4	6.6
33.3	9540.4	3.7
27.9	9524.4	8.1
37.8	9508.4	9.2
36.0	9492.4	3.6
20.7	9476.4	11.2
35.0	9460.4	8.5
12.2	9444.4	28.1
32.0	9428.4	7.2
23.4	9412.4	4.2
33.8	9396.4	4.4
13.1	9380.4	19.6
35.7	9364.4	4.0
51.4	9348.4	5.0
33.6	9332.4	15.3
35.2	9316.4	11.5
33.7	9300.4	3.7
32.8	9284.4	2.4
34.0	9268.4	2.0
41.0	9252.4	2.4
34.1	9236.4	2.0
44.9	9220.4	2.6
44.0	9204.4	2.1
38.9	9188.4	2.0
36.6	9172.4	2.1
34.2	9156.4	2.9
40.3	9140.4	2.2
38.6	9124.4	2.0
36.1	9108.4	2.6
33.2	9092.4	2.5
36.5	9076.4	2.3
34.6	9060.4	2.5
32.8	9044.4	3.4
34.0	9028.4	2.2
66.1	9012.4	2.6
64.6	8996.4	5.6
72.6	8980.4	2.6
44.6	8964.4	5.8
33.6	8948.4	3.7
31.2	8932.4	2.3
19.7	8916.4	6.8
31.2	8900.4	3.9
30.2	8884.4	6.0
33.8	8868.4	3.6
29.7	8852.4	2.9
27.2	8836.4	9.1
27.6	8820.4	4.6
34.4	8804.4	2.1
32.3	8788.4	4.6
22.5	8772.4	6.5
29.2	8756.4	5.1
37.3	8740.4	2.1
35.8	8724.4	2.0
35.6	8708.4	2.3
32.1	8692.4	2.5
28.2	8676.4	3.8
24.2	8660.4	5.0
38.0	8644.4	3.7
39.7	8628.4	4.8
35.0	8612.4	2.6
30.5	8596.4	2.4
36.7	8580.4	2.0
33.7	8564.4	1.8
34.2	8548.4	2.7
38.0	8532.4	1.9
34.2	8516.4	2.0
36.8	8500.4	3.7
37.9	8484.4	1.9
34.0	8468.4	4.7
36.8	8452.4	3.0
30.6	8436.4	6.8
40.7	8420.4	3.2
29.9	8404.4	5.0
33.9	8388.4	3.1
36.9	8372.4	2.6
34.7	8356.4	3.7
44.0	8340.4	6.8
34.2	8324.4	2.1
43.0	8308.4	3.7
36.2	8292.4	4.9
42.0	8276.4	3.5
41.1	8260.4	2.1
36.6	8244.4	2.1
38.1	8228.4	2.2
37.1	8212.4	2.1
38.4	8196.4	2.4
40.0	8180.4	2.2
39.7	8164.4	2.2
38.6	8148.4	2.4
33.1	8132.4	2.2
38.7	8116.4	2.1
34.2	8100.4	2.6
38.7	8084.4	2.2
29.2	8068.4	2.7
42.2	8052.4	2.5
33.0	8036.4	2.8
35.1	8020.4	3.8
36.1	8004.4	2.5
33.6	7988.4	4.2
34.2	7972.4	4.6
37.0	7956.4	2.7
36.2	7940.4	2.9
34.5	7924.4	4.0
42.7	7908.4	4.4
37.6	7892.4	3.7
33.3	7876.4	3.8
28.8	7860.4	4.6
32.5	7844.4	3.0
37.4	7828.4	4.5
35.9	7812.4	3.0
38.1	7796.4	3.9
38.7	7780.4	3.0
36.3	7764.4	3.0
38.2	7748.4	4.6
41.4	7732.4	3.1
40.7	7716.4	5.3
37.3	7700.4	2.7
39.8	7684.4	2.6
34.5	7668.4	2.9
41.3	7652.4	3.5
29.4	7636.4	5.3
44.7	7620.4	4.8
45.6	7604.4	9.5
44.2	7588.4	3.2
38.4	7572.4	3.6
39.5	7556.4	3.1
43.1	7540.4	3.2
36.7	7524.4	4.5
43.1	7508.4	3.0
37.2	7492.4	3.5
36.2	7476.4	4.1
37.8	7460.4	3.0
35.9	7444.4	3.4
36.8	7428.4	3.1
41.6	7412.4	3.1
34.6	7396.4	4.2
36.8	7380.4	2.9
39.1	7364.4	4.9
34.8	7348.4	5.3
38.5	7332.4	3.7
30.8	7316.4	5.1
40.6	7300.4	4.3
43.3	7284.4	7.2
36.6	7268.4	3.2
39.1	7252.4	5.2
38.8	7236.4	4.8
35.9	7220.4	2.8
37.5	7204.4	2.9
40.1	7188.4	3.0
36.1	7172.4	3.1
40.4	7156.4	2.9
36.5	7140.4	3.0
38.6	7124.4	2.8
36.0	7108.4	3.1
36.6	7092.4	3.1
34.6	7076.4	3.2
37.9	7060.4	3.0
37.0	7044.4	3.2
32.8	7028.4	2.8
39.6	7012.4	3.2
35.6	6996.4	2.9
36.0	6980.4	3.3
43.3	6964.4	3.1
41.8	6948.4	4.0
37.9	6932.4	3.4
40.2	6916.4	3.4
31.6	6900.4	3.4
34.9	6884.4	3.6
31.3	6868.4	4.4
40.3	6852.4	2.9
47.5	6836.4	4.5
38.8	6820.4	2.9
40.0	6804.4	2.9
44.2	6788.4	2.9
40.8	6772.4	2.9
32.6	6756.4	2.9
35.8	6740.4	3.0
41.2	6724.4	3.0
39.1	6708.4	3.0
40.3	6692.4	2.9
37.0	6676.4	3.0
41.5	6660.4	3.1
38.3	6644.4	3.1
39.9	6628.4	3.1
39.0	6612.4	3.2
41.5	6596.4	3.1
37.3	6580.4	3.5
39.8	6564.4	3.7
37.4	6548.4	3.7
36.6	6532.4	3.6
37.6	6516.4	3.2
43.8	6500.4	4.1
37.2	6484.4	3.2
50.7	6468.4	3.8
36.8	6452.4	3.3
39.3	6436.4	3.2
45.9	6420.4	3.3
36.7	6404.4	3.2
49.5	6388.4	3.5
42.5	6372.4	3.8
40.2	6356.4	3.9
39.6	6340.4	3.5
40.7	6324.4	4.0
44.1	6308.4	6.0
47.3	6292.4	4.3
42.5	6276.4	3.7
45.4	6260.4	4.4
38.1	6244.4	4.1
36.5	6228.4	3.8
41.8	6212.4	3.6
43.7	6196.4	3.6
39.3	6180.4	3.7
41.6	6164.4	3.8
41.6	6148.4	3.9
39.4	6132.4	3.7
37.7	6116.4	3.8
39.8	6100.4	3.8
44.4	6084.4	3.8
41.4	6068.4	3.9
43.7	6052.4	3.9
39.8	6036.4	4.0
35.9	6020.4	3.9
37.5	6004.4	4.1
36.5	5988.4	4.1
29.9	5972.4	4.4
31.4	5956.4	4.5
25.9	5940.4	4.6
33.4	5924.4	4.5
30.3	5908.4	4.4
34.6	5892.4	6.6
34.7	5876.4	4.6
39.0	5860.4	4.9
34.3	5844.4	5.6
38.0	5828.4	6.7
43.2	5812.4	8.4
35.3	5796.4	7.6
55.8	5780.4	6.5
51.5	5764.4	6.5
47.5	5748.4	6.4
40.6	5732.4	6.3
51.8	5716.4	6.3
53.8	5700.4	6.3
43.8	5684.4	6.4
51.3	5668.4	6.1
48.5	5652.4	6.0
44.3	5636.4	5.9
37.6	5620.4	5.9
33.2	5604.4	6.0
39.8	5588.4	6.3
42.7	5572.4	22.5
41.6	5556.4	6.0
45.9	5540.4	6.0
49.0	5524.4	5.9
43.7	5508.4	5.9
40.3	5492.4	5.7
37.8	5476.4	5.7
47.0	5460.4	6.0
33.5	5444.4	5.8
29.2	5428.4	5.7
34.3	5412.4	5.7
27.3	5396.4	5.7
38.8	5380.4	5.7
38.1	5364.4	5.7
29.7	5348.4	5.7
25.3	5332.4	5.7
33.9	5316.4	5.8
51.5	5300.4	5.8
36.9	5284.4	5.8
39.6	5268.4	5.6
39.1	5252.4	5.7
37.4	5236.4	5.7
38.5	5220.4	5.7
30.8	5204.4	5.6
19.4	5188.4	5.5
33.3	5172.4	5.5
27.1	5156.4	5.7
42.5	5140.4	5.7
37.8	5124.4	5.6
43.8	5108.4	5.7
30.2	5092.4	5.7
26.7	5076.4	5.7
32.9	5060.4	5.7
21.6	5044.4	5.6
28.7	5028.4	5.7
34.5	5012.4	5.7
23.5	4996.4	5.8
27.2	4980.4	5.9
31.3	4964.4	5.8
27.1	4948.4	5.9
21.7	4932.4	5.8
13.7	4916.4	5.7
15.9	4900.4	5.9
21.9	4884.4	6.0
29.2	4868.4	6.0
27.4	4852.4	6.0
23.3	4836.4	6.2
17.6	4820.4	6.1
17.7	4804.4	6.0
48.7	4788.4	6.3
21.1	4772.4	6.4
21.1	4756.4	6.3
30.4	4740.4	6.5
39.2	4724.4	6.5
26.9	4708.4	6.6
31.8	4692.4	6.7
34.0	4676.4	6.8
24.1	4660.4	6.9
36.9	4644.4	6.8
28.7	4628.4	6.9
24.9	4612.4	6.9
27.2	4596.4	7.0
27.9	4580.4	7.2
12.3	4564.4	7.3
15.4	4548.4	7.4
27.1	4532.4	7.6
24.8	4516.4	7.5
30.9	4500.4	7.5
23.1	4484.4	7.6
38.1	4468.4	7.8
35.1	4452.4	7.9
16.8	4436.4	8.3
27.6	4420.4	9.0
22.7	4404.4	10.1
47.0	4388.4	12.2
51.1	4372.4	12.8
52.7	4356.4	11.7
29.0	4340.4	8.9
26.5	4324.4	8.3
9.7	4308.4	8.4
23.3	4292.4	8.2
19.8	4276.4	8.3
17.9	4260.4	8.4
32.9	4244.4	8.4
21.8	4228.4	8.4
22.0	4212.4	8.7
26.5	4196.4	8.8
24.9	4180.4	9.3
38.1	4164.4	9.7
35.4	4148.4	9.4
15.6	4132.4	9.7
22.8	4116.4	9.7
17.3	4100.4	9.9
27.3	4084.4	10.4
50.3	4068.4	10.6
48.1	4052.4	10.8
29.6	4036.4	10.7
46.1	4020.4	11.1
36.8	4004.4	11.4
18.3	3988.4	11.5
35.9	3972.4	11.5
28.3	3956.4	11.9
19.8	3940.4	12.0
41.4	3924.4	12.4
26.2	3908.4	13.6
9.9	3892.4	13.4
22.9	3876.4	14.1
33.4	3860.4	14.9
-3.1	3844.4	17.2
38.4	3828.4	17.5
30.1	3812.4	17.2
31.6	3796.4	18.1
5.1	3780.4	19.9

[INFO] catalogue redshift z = 0.369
